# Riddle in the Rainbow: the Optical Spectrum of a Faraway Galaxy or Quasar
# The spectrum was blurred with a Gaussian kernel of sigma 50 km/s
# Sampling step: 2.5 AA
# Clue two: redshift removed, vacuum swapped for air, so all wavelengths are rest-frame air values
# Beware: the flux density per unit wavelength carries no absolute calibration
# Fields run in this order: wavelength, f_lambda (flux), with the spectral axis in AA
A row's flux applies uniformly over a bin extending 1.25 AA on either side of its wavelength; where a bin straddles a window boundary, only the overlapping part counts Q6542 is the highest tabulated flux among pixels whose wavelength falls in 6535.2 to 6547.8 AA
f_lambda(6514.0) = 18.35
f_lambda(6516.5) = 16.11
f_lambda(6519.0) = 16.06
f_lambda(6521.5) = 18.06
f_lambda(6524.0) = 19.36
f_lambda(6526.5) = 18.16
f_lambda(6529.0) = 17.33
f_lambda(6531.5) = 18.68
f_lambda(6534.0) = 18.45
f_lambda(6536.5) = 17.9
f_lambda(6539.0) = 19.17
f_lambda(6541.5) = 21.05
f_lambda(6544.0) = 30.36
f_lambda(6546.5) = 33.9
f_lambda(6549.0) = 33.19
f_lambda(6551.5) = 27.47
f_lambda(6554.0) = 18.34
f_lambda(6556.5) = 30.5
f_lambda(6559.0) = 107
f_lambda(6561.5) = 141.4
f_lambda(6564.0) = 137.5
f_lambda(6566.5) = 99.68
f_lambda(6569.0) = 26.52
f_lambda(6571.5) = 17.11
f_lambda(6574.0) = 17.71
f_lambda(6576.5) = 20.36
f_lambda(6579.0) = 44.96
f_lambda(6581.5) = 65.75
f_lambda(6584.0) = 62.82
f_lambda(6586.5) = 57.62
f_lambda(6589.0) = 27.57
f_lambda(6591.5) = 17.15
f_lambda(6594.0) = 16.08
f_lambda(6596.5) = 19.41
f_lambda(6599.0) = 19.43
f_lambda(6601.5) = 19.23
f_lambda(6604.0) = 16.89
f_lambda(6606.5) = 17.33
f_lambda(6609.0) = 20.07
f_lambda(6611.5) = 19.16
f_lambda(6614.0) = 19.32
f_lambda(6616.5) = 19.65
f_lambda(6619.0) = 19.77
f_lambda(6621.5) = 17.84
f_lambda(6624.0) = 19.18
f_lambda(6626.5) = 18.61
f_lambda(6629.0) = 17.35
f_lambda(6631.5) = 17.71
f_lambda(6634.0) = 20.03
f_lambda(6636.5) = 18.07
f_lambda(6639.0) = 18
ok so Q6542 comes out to 33.9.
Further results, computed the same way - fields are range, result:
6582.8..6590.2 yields 62.82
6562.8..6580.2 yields 137.5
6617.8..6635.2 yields 20.03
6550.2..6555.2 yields 27.47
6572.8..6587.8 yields 65.75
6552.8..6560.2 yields 107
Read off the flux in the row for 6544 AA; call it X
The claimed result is 30.36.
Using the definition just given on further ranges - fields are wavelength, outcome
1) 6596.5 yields 19.41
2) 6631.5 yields 17.71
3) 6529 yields 17.33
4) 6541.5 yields 21.05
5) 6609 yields 20.07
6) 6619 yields 19.77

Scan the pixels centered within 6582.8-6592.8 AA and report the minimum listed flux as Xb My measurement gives 17.15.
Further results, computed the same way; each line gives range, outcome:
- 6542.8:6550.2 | 30.36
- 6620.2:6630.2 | 17.35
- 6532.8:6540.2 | 17.9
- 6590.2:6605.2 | 16.08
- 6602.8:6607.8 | 16.89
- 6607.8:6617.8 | 19.16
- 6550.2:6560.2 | 18.34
